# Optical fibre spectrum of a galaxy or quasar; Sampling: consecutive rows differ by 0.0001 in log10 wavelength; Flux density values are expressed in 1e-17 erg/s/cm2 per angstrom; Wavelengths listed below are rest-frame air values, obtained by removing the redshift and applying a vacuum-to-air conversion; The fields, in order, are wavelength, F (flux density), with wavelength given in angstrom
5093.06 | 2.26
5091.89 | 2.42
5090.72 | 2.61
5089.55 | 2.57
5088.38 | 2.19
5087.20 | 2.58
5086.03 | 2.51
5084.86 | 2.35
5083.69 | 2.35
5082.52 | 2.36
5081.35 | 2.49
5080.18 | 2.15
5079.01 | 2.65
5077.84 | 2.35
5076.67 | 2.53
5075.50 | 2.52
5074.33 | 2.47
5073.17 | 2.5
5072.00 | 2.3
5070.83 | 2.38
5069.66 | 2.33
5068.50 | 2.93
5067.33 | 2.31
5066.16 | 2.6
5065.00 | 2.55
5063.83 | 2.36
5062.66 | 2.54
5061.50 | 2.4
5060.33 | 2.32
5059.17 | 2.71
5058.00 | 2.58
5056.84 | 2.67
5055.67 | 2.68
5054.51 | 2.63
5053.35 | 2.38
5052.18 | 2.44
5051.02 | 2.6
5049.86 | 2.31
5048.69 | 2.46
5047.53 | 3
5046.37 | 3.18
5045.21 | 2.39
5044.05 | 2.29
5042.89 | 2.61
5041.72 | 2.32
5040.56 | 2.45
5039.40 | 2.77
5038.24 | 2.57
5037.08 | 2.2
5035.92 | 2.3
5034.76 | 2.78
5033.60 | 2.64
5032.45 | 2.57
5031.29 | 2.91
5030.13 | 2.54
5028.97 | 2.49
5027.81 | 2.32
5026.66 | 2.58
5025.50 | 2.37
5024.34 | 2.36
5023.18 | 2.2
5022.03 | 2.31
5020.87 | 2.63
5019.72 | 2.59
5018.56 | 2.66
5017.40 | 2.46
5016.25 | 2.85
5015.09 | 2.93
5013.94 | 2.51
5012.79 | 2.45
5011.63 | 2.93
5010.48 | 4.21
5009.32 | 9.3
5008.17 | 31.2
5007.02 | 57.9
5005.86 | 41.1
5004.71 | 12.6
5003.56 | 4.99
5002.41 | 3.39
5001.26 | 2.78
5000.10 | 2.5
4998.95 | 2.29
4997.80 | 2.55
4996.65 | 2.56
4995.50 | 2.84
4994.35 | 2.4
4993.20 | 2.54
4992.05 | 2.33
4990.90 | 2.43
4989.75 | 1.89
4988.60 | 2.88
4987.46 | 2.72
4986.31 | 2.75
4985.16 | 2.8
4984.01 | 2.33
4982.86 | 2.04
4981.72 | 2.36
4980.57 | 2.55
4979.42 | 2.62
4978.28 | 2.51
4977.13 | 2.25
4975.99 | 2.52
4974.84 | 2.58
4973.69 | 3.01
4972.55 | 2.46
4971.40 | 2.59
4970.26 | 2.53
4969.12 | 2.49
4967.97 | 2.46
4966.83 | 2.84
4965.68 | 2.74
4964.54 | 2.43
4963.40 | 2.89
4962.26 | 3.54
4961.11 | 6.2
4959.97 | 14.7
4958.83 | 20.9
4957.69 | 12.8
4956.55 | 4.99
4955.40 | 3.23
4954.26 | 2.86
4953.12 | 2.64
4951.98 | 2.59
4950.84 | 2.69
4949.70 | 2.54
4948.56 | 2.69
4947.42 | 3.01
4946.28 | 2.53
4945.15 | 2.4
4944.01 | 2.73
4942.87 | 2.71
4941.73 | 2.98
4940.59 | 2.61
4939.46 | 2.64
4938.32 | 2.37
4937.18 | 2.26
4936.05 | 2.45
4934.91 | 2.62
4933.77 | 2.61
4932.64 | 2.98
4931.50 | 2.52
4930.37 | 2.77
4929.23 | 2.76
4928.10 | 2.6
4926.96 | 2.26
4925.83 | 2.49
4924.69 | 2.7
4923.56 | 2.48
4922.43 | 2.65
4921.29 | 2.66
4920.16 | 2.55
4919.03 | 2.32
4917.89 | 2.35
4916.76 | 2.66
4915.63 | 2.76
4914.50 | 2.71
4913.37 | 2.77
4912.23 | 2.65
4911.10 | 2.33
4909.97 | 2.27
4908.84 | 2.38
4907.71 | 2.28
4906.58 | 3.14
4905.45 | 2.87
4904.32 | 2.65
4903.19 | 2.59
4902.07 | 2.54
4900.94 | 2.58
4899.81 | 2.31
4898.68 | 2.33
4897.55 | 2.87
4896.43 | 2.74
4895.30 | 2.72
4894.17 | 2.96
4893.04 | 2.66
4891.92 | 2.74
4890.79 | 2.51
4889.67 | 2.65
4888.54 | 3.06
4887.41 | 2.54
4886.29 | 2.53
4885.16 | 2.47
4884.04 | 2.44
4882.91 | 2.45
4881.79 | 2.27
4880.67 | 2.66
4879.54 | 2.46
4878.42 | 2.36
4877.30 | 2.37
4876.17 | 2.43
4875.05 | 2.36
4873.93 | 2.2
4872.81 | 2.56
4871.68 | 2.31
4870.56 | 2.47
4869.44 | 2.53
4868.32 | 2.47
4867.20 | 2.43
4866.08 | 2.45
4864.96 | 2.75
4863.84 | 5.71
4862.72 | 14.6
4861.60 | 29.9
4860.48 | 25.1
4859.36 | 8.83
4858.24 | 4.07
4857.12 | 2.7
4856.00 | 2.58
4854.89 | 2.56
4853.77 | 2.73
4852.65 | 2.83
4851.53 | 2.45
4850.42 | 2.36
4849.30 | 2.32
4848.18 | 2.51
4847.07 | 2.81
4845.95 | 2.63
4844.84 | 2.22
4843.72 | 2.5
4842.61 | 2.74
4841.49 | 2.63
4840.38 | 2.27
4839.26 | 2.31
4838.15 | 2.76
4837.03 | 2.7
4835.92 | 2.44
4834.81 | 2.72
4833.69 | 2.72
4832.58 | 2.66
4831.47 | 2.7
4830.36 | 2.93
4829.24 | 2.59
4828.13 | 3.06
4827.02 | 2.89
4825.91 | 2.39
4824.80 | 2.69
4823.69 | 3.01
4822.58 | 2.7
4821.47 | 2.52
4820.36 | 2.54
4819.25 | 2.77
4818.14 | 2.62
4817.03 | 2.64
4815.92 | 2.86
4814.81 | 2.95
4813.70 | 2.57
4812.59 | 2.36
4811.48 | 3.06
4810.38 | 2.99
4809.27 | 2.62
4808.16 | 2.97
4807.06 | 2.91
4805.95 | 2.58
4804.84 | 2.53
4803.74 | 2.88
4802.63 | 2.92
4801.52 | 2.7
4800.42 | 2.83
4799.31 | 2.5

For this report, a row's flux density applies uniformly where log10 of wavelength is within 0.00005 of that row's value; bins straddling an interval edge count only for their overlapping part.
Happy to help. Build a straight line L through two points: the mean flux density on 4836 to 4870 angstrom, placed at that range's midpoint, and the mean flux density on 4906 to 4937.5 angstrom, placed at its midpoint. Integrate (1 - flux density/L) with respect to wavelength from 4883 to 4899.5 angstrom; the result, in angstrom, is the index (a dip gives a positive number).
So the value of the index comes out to 4.42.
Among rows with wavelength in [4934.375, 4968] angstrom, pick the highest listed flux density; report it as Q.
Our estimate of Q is 20.9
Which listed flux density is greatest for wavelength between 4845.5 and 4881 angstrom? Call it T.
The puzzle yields 29.9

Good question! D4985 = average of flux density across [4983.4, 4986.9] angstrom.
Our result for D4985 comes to 2.62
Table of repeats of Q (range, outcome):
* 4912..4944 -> 2.98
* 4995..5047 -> 57.9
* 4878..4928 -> 3.14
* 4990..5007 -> 41.1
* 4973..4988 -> 3.01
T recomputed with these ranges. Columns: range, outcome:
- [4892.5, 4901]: 2.96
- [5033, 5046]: 2.78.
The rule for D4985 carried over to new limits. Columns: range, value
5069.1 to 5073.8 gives 2.38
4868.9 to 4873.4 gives 2.46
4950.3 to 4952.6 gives 2.64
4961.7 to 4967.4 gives 2.89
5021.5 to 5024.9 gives 2.29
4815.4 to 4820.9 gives 2.68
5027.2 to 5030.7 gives 2.45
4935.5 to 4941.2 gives 2.47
